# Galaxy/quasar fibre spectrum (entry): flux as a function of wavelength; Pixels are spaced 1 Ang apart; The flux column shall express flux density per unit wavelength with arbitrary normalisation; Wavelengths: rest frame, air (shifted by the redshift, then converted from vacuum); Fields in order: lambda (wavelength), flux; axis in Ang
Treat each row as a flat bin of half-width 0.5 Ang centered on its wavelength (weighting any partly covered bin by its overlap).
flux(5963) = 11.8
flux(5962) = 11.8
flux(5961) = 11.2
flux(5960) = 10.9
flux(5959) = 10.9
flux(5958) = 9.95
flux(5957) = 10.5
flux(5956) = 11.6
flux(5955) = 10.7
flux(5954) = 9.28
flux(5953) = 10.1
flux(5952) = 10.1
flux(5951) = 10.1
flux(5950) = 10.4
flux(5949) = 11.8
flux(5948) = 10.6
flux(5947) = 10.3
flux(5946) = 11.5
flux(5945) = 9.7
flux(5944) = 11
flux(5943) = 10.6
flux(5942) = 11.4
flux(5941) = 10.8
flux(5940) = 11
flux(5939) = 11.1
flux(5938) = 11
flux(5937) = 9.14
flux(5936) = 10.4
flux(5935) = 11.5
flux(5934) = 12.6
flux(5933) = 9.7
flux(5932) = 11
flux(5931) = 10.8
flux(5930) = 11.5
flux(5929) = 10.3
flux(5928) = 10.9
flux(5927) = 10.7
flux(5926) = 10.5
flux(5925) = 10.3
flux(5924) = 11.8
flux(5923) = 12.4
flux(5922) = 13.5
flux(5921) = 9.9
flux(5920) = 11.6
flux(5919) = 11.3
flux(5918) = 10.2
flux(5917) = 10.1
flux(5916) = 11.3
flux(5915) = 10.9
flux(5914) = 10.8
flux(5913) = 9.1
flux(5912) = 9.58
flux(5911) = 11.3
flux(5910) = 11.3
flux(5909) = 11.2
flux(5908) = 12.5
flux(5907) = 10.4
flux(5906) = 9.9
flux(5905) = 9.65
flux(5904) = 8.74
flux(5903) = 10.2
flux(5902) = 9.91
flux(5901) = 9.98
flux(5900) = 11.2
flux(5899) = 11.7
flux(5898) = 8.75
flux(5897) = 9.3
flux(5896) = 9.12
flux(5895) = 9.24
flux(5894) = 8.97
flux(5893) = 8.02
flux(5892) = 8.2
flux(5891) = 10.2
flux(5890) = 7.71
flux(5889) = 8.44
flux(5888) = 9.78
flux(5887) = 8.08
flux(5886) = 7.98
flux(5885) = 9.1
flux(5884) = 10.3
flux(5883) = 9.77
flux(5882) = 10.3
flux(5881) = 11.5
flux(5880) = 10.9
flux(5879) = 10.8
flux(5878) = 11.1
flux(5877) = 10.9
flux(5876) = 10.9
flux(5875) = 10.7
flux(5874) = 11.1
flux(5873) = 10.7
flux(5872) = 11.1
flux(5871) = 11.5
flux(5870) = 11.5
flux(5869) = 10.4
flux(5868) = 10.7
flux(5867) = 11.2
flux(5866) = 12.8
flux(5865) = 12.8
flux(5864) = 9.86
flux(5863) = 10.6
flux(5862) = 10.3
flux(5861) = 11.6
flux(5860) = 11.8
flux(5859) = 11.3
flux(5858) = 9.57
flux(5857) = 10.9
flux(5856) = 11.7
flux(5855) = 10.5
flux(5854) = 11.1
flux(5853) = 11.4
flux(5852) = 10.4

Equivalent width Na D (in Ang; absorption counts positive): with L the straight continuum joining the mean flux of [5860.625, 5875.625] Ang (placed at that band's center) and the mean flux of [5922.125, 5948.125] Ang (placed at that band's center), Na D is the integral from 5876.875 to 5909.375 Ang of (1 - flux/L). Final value 3.7 Ang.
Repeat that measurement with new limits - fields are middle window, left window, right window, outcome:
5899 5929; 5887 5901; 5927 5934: -1.83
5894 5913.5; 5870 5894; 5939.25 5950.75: 0.26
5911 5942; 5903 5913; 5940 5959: -1.10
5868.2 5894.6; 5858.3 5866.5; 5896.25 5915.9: 2.21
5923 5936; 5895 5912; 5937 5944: -0.39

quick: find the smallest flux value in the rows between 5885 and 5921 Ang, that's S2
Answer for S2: 7.71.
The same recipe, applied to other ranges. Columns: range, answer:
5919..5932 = 9.9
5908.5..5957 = 9.1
